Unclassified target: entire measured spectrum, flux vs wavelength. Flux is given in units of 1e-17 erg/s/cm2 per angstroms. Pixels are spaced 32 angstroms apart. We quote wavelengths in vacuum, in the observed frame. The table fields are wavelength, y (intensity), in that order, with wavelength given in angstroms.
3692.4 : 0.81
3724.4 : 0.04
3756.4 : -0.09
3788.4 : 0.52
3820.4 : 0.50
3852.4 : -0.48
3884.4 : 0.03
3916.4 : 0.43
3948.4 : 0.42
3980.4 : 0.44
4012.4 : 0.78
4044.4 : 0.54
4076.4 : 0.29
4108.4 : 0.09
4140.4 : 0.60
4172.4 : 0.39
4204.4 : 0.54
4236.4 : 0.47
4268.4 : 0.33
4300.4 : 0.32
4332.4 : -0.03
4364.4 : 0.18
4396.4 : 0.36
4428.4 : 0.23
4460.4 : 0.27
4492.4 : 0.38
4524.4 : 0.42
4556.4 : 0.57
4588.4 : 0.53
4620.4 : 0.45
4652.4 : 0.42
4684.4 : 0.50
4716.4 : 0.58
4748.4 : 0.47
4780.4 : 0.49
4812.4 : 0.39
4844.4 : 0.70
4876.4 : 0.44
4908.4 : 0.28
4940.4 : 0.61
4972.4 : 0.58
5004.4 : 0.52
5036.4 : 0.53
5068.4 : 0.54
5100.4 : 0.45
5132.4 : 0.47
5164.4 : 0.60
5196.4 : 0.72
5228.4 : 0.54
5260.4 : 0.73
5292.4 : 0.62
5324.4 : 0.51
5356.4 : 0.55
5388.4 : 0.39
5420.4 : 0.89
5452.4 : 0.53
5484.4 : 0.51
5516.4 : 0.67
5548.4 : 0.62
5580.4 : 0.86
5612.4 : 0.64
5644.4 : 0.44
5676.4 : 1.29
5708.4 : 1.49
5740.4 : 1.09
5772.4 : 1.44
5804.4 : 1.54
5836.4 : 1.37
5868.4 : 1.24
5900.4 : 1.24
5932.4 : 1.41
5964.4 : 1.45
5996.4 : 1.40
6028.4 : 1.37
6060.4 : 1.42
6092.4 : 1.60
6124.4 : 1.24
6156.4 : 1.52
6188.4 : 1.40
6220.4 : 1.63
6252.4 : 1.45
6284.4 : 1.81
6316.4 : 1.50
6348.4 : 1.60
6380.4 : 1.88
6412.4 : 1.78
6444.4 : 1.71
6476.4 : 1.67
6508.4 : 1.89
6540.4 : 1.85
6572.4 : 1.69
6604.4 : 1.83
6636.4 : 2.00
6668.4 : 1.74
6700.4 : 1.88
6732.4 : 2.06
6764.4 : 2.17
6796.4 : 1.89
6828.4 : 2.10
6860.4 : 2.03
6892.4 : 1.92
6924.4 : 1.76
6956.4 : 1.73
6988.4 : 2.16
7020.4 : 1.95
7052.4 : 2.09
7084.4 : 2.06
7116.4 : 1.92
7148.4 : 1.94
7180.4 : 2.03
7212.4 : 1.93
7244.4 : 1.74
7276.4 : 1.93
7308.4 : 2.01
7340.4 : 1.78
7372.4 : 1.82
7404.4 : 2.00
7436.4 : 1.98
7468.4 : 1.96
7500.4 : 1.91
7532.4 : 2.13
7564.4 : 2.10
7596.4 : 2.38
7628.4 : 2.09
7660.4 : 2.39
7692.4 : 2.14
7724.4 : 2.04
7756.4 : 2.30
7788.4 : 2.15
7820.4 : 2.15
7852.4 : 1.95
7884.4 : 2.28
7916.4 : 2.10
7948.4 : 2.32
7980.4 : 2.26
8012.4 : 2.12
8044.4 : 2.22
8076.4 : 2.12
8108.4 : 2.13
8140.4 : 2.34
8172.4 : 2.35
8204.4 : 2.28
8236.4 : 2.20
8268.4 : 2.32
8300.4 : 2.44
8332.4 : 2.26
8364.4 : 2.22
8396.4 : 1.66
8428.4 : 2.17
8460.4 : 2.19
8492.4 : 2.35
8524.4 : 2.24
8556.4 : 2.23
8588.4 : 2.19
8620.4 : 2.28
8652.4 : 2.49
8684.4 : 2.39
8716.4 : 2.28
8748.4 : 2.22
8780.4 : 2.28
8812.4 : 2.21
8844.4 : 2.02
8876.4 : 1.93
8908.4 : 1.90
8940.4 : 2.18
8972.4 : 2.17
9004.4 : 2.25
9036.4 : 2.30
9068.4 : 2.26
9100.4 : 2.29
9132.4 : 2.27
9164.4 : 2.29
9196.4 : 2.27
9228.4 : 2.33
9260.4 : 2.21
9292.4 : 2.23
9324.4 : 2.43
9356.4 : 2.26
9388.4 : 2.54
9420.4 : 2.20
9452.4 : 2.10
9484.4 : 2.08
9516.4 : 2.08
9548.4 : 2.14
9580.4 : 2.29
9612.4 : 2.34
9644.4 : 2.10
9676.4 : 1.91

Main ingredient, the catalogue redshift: 0.42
